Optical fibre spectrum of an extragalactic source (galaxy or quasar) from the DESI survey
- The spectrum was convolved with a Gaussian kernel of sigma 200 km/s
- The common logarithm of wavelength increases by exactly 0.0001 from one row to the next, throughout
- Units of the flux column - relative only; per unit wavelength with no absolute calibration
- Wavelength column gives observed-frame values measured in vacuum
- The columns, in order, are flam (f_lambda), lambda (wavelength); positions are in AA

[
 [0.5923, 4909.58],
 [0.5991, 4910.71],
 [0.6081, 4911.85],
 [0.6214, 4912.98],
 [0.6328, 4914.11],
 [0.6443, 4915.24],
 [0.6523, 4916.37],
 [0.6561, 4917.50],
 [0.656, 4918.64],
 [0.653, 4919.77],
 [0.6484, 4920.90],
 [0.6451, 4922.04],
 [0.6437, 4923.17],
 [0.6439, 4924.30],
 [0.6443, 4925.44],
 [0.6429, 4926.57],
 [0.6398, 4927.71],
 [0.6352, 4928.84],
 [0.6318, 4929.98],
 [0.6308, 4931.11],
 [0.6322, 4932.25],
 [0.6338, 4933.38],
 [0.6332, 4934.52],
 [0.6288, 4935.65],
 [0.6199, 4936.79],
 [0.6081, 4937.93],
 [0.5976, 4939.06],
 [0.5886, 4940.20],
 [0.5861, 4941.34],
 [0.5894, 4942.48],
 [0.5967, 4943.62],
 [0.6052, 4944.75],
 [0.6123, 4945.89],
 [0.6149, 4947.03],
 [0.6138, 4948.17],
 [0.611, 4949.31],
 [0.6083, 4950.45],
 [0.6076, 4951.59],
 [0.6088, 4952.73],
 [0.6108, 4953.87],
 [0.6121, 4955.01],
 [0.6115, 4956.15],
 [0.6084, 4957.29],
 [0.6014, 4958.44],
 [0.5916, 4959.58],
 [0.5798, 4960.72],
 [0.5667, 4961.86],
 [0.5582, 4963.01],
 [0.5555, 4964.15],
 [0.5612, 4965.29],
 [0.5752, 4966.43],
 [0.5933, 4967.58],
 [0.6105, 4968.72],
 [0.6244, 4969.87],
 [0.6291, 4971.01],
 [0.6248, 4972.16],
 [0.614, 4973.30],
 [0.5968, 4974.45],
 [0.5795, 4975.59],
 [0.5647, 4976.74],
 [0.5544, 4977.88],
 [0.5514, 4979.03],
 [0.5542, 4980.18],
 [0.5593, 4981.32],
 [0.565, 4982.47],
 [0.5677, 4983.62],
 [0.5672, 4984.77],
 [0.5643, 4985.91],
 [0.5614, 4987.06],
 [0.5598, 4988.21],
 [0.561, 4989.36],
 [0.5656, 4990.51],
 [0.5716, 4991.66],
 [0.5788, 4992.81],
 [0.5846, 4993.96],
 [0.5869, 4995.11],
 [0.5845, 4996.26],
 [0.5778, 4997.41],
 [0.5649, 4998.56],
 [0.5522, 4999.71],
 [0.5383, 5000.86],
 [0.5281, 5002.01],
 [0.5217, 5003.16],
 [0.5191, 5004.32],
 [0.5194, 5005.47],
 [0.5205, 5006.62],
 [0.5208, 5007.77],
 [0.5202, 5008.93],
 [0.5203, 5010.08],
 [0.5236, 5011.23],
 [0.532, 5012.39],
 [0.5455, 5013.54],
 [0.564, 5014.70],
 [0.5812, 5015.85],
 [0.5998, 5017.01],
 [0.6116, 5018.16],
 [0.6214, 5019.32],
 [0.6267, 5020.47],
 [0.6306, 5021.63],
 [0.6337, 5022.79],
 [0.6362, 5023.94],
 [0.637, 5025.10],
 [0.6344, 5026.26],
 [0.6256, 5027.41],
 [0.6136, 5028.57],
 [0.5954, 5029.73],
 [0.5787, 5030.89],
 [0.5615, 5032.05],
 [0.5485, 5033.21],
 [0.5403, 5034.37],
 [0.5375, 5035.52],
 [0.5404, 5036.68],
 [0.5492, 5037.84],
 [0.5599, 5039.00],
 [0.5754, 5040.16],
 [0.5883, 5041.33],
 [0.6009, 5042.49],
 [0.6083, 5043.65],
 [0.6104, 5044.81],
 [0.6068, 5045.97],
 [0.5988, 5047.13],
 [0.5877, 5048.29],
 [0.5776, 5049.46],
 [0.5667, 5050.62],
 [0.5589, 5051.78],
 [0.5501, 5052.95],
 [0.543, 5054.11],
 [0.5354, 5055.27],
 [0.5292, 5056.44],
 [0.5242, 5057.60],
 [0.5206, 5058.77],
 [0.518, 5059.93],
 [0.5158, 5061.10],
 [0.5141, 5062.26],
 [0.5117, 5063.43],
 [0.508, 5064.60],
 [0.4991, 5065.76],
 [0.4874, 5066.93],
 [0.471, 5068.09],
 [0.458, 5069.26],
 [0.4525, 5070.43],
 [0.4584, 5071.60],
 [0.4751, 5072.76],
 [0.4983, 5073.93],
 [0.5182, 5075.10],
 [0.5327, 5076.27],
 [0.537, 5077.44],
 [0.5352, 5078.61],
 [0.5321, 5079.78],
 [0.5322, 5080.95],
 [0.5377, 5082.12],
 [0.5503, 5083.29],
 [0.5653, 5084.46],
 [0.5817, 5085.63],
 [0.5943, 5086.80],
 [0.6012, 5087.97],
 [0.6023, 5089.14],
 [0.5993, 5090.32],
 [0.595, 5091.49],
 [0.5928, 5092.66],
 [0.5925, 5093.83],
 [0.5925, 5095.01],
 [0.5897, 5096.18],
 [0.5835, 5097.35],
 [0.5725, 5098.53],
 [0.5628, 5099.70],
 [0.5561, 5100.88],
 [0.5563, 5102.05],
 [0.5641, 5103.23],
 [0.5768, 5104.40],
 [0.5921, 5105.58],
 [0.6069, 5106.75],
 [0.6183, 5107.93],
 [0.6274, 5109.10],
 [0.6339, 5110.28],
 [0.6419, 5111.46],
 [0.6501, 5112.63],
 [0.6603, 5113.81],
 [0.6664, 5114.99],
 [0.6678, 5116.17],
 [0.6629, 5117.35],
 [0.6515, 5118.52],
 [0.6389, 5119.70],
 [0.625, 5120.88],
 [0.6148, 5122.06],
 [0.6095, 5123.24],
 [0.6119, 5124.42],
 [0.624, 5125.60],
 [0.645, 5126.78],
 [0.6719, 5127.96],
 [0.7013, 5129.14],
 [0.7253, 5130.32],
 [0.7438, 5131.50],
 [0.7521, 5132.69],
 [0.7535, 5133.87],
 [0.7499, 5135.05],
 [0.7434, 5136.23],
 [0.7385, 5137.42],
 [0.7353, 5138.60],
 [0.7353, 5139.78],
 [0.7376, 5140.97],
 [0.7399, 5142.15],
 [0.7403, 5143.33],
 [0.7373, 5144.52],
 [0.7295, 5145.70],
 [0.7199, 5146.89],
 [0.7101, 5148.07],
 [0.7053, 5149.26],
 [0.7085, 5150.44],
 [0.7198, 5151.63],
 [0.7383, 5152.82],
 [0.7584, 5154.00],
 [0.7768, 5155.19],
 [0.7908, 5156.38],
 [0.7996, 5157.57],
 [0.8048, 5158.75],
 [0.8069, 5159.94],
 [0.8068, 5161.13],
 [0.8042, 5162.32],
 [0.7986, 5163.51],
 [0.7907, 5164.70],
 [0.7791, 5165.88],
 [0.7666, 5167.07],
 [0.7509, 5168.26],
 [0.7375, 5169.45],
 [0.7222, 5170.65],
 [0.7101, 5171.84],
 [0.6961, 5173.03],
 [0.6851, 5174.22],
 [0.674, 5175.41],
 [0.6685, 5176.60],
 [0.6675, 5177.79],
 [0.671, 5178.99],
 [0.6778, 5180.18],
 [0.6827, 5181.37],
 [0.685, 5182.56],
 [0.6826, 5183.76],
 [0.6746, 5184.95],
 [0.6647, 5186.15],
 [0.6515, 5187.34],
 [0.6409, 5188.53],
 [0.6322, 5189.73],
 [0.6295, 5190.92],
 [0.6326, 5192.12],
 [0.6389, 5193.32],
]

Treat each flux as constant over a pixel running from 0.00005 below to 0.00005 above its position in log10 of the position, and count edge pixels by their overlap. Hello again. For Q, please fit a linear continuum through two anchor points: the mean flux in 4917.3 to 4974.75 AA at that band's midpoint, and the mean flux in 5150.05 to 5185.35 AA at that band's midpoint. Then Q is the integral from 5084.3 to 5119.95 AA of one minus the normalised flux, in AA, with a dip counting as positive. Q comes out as 4.7 AA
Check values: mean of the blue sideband 0.613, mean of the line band 0.607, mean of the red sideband 0.735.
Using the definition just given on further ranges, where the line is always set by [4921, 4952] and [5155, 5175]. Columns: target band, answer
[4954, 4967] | 1.0 AA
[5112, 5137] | 2.2 AA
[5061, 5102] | 9.9 AA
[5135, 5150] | 0.4 AA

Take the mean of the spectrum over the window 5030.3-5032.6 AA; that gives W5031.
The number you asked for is 0.57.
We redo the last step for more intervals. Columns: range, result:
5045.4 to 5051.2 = 0.588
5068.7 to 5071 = 0.455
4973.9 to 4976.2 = 0.588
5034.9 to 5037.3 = 0.541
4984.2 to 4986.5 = 0.567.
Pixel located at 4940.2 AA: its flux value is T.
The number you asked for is 0.5886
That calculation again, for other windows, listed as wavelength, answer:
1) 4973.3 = 0.614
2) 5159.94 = 0.8069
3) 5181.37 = 0.6827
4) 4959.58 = 0.5916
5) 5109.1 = 0.6274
